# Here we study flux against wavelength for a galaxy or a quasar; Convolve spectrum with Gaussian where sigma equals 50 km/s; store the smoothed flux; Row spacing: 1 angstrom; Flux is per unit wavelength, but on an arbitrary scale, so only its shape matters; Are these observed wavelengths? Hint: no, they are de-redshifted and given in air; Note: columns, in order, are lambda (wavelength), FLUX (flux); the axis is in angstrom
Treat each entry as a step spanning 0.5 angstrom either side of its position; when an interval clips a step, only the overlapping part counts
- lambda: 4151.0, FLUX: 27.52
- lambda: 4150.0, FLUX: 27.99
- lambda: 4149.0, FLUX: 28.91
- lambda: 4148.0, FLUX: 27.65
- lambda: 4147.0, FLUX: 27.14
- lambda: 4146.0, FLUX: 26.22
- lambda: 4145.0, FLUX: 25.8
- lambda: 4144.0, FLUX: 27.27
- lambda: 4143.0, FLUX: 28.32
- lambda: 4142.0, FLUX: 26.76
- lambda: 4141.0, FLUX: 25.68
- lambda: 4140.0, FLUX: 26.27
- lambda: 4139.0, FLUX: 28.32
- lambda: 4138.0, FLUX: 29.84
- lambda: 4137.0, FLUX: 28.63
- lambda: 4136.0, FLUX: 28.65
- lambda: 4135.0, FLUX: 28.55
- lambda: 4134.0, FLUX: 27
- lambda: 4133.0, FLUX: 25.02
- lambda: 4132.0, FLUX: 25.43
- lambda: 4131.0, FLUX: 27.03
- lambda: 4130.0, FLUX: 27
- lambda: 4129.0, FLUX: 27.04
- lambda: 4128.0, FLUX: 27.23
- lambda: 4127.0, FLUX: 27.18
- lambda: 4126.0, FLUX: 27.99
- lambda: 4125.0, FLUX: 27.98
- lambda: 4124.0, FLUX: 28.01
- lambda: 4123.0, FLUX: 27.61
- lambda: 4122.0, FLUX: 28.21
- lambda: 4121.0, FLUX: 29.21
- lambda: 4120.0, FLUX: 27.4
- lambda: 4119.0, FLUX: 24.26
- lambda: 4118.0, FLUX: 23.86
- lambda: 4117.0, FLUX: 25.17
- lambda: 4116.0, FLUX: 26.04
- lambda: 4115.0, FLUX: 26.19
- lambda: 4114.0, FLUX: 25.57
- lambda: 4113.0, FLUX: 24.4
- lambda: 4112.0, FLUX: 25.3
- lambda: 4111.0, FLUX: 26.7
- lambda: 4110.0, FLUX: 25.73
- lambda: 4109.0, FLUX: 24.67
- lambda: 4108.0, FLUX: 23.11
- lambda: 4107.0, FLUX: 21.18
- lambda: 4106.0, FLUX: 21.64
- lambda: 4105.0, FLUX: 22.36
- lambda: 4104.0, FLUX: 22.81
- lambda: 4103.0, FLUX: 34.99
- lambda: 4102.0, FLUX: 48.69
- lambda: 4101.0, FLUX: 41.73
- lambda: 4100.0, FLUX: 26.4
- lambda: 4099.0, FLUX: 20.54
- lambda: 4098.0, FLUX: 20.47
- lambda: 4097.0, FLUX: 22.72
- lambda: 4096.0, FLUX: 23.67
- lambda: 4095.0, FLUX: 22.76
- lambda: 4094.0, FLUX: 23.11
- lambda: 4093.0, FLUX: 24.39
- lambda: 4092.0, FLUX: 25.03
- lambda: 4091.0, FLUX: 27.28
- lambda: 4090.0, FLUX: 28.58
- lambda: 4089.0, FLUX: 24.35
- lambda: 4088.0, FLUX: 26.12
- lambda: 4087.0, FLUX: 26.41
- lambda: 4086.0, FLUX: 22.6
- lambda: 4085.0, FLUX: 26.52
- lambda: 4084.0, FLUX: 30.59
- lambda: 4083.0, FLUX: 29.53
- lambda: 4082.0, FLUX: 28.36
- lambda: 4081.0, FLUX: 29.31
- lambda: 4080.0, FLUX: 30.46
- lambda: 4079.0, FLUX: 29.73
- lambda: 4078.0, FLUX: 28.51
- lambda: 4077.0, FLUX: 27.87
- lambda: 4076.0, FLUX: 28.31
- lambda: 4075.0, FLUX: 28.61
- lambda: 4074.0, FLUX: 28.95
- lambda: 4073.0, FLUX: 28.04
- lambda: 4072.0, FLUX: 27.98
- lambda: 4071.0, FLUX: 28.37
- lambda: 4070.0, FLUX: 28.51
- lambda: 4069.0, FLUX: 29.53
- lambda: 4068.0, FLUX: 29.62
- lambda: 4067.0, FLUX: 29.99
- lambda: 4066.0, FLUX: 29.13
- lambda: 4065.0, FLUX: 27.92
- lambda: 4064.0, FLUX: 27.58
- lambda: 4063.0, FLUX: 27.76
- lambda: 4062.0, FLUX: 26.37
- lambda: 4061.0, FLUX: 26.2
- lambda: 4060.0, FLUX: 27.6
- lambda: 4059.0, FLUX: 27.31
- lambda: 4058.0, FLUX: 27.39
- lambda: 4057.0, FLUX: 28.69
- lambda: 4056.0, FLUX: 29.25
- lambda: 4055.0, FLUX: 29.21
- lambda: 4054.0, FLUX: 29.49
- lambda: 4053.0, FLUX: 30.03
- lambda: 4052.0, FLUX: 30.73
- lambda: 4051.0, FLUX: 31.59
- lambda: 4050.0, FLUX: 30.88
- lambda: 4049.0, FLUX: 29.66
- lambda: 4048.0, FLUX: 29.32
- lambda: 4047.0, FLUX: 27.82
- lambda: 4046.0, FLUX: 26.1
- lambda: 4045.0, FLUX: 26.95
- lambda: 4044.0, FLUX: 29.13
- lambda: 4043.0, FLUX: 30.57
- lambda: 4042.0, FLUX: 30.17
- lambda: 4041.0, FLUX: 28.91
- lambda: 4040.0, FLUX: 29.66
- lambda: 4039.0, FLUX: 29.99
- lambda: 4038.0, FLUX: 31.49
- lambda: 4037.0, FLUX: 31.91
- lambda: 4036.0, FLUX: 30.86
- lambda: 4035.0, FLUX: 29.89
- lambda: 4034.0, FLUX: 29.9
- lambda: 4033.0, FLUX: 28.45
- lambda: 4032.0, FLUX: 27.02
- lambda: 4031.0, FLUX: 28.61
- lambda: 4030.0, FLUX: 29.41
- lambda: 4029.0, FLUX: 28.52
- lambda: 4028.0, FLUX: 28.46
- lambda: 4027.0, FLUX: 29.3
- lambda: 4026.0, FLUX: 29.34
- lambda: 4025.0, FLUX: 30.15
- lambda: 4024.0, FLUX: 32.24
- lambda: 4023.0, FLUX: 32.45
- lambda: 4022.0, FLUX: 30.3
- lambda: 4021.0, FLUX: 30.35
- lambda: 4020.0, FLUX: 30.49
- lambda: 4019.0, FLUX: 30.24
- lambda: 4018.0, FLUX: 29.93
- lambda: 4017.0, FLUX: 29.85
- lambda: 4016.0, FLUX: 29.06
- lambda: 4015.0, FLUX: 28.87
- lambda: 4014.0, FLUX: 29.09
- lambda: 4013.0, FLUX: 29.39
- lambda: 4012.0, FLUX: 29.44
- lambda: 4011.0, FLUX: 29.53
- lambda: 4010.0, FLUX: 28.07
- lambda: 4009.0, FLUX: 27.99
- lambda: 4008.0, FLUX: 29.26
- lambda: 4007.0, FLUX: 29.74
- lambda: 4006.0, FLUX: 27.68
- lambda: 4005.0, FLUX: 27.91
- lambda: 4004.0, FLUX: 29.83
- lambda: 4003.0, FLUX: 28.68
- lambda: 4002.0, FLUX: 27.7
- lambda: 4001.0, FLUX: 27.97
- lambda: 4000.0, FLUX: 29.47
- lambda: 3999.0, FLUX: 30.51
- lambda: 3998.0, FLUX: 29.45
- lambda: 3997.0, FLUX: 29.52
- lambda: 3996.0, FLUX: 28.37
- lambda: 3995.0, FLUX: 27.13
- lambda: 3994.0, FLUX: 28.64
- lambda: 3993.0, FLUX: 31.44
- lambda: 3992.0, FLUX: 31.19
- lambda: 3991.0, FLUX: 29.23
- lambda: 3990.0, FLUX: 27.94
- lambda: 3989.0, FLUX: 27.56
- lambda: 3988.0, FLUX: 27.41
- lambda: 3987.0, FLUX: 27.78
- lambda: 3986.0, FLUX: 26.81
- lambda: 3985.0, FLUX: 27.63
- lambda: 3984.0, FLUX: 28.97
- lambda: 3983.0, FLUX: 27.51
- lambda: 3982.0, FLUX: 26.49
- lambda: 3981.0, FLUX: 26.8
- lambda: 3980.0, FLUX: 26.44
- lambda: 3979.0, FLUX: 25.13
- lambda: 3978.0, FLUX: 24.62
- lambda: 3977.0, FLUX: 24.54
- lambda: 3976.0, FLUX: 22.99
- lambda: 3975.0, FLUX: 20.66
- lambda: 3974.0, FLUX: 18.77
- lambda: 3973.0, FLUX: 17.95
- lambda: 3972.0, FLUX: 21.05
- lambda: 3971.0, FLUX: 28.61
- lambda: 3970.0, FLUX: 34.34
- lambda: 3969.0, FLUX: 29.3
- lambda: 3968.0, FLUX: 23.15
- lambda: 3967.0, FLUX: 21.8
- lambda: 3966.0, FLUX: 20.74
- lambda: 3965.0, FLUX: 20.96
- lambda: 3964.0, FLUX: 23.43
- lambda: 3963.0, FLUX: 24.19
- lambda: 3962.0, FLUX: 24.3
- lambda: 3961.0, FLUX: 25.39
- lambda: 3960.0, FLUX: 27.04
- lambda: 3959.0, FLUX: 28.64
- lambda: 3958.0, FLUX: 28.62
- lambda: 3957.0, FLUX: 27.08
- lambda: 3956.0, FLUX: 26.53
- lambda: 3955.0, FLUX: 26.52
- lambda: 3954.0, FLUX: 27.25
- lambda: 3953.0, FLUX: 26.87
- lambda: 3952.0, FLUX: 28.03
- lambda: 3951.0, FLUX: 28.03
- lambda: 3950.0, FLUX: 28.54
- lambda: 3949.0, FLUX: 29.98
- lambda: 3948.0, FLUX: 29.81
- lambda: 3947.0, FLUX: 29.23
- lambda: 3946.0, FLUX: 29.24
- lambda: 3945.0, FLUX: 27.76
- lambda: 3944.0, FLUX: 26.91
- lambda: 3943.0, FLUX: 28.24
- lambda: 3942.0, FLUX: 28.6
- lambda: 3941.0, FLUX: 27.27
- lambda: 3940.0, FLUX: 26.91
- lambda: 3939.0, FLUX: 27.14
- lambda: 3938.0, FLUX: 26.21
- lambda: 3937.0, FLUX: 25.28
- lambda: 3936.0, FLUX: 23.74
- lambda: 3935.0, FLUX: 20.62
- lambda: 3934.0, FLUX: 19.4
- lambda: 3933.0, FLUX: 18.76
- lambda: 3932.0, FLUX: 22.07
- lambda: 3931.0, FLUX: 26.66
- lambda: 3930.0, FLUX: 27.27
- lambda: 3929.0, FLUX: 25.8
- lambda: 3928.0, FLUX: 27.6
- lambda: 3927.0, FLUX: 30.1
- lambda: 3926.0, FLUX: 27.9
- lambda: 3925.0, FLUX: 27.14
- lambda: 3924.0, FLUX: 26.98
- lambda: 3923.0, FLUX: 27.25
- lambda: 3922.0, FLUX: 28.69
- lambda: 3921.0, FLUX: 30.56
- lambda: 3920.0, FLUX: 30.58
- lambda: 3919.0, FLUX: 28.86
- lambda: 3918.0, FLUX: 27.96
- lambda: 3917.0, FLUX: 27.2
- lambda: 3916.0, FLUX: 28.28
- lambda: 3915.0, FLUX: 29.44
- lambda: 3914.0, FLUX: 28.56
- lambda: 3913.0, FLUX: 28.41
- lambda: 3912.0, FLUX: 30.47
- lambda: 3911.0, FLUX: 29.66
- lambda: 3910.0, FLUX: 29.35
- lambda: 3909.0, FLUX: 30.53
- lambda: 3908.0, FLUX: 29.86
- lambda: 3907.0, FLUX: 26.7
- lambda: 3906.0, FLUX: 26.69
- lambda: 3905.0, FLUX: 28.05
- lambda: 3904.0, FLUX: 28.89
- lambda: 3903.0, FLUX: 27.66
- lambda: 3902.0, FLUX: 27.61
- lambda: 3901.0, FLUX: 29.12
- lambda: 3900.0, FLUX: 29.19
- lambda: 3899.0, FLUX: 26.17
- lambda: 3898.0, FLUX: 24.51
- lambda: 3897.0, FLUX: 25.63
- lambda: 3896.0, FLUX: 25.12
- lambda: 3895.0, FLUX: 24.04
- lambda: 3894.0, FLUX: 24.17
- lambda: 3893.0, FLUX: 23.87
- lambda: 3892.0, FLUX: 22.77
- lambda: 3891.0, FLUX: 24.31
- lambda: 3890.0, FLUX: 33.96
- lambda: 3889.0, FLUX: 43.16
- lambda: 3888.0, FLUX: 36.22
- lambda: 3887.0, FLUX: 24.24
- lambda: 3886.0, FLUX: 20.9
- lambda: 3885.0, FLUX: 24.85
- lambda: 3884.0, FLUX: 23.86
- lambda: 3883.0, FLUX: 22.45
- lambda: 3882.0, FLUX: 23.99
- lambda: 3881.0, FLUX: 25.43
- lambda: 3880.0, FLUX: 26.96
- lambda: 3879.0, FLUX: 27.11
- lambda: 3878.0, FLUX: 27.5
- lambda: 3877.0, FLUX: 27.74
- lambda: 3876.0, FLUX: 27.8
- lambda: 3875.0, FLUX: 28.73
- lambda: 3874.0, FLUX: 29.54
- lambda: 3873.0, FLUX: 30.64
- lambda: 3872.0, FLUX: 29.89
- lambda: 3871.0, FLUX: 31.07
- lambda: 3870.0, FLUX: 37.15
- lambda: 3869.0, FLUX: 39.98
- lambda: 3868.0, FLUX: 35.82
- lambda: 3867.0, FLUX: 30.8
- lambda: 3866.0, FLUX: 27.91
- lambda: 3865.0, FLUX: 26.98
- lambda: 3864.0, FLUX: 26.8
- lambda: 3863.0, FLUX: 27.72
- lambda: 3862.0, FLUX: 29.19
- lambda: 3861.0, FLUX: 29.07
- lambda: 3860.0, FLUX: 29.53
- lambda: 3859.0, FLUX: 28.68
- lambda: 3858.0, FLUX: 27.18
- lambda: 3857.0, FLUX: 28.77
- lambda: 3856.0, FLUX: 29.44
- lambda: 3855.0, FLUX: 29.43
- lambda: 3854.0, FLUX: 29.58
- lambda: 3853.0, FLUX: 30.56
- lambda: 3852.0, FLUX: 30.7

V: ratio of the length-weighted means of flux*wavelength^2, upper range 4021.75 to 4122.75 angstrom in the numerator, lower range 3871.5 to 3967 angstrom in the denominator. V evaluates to 1.1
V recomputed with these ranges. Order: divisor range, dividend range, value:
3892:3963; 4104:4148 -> 1.07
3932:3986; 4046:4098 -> 1.14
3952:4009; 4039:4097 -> 1.09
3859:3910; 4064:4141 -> 1.07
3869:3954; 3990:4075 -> 1.12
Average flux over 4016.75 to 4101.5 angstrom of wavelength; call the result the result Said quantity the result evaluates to 28.5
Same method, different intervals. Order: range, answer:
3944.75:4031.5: 27.7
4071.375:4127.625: 26.9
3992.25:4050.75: 29.4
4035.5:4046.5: 29.6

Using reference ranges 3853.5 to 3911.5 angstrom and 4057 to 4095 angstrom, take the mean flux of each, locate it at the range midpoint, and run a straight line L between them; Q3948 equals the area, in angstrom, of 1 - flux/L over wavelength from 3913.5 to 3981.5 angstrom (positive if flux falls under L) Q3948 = 4.6 angstrom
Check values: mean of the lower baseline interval 28.3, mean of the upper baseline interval 27.6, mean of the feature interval 26.2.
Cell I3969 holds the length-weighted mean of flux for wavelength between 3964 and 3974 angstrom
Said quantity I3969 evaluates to 23.9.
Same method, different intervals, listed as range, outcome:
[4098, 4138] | 27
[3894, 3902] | 26.2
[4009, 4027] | 29.9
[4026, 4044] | 29.6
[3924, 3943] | 25.6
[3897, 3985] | 26.6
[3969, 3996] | 26.5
